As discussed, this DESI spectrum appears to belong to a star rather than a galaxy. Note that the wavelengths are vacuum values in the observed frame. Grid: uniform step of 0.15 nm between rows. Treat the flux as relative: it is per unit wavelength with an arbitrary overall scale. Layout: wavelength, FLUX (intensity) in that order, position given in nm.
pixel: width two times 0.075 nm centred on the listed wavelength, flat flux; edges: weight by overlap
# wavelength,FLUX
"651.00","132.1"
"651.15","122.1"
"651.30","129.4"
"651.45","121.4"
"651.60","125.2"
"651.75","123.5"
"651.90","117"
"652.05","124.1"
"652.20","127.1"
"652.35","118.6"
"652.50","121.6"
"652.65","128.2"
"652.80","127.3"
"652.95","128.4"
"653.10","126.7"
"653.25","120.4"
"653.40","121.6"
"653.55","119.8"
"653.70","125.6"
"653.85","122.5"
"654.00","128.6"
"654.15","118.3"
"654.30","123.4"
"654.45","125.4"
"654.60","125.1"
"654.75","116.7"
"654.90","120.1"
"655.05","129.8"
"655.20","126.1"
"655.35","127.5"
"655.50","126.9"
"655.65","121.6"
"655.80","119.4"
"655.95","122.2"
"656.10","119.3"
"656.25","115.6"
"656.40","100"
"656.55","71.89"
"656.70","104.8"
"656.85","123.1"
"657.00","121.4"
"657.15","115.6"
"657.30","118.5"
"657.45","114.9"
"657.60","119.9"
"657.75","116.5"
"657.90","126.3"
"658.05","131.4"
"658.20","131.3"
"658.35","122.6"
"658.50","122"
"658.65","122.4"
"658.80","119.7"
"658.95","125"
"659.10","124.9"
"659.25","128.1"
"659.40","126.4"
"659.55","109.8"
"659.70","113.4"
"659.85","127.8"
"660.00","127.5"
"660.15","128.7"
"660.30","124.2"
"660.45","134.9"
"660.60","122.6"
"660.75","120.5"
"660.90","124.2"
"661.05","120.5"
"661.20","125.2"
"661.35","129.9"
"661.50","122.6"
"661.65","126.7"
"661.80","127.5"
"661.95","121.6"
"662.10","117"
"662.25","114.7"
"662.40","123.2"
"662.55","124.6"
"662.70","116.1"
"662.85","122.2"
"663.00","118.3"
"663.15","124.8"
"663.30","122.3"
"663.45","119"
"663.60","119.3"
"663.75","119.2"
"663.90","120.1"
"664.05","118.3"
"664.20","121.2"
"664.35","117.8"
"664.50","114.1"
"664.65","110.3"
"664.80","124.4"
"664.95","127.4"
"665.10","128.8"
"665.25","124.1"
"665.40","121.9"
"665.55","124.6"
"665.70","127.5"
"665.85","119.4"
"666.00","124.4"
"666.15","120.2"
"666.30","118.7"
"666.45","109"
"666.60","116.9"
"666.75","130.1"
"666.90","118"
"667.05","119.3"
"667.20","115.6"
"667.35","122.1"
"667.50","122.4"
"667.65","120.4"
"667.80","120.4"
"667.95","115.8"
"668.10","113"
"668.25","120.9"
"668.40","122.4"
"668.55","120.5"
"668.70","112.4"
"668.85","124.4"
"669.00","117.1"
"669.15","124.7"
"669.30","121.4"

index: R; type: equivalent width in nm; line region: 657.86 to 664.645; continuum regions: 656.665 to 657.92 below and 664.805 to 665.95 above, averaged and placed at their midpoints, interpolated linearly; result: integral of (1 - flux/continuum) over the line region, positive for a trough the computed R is -0.07 nm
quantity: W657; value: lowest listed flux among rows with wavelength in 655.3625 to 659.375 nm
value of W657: 71.89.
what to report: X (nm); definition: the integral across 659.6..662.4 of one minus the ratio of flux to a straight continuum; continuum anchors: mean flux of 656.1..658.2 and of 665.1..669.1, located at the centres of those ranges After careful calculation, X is -0.165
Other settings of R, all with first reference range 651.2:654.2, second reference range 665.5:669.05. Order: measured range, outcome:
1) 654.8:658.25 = 0.12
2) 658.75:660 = 0.00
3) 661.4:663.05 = 0.00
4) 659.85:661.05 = -0.04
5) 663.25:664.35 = 0.01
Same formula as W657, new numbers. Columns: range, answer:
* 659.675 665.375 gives 110.3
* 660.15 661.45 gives 120.5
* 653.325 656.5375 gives 100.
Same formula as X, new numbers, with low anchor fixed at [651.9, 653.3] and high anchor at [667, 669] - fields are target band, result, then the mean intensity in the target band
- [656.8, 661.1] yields -0.03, 123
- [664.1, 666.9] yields -0.03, 121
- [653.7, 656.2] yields 0.01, 123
